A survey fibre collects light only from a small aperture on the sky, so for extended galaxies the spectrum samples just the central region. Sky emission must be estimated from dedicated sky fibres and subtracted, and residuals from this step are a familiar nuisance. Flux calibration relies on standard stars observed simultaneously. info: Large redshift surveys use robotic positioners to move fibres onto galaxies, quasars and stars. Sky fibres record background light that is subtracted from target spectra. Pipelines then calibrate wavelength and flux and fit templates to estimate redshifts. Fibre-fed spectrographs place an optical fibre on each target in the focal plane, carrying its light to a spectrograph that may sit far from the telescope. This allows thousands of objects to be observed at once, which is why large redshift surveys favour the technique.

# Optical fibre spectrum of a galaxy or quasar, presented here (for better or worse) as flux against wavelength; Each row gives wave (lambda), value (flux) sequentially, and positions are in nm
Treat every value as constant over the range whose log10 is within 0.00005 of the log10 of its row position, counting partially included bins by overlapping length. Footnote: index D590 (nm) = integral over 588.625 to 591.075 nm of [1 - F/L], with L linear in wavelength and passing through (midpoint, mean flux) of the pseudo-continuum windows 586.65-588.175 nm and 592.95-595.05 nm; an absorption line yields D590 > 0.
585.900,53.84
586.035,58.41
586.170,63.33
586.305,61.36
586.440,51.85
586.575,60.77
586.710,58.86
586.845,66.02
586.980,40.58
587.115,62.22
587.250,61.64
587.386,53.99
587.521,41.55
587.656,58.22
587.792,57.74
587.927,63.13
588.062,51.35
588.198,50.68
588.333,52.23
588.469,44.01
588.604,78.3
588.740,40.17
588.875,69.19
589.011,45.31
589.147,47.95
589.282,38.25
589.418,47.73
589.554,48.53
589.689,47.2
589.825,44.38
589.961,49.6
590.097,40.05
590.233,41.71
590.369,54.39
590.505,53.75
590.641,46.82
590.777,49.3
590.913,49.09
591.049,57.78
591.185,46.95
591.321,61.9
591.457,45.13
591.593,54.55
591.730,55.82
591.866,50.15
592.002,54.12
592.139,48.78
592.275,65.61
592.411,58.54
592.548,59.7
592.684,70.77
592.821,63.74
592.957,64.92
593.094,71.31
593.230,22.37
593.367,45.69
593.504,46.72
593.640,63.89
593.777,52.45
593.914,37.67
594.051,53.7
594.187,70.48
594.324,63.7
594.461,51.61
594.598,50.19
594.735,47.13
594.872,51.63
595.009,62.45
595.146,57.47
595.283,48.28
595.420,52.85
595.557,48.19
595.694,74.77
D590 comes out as 0.27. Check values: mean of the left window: 55.8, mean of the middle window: 48.8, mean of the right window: 53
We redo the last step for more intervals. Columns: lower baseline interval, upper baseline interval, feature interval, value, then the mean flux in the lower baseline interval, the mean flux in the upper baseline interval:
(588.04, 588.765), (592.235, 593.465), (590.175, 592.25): 0.16 nm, 53.6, 57.6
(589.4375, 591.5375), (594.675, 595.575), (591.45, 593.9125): -0.20 nm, 49.1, 52.9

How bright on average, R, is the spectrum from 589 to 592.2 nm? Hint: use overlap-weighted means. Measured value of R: 49.2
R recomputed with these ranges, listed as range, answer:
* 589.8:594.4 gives 53.5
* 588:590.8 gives 49.6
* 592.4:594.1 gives 54.6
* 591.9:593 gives 60.4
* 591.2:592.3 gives 53.7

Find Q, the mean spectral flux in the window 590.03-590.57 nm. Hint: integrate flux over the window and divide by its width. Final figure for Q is 47.4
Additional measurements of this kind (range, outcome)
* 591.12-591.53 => 51.5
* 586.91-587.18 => 51.5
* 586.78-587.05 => 53.3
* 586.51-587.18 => 57.7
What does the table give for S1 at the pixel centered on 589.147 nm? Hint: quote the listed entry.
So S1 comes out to 47.95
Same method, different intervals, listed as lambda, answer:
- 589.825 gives 44.38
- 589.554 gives 48.53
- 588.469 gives 44.01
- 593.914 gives 37.67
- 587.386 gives 53.99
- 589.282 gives 38.25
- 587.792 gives 57.74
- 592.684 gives 70.77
